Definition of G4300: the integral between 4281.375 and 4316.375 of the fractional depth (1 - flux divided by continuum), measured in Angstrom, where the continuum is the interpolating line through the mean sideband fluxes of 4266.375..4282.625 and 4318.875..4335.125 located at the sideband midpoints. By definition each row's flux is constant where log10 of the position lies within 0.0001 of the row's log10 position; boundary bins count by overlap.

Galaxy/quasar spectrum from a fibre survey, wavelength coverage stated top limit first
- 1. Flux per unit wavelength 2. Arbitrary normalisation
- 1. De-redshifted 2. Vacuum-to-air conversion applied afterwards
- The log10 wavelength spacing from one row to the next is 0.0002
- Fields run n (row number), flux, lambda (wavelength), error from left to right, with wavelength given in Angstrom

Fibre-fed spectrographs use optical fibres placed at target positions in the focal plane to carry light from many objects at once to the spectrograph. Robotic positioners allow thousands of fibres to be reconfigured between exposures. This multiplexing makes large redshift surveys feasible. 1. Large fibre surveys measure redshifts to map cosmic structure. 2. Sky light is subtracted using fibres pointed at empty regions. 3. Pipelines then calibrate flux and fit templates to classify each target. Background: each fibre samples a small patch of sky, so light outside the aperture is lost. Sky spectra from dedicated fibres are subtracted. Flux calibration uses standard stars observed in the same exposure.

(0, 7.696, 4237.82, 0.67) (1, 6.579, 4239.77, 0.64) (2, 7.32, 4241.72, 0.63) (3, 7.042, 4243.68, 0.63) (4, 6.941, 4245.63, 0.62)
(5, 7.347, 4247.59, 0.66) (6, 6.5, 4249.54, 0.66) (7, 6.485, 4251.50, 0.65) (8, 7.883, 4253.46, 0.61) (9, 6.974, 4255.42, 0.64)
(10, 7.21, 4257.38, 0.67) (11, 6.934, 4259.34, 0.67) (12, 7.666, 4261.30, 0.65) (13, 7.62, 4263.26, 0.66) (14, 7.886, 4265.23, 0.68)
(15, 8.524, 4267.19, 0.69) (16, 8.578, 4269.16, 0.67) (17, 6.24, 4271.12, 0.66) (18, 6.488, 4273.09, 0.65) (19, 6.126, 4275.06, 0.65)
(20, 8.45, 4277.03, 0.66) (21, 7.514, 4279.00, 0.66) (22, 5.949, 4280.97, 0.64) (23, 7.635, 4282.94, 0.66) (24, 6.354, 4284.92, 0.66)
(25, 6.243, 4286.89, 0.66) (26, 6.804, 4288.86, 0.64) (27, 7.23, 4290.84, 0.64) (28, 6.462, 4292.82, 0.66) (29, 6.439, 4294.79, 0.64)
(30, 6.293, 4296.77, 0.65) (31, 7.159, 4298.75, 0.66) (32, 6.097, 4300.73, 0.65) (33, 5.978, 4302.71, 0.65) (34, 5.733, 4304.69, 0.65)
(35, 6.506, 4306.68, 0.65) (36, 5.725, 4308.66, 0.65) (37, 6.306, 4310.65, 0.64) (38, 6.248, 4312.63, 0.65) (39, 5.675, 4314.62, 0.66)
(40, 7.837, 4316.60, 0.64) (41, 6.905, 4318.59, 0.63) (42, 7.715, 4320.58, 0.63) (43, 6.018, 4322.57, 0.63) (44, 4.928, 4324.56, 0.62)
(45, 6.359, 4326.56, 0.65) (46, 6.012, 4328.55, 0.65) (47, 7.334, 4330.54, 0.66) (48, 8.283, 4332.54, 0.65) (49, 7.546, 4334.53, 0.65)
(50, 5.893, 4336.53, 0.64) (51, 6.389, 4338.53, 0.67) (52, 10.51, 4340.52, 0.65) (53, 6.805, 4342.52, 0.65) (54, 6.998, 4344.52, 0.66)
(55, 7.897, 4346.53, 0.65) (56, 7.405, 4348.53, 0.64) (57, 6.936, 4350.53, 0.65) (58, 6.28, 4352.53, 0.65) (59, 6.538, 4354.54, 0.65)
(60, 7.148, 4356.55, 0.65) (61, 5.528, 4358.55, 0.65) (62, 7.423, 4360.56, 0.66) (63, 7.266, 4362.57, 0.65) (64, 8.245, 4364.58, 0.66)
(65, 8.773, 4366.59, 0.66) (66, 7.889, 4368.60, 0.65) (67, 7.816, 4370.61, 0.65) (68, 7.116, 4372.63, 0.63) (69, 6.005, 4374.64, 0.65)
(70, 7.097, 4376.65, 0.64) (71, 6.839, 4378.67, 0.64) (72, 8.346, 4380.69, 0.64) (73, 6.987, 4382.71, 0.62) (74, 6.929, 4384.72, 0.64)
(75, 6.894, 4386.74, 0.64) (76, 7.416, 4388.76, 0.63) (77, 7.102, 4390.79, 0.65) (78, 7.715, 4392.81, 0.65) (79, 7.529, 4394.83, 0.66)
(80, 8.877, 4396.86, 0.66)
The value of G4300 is 2.9 Angstrom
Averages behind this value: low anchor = 7.24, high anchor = 6.76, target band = 6.43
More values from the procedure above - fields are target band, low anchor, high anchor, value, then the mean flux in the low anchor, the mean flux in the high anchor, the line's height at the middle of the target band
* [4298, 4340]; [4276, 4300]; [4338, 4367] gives 3.2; 6.87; 7.33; 7.09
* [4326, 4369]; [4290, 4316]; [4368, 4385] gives -2.4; 6.31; 7.22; 6.86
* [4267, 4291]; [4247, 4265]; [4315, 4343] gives 0.4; 7.21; 7.01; 7.15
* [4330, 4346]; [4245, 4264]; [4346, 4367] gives -0.7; 7.16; 7.16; 7.16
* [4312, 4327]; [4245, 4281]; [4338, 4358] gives 1.7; 7.26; 7.27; 7.27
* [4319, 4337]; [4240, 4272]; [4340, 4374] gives 1.6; 7.31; 7.39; 7.36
